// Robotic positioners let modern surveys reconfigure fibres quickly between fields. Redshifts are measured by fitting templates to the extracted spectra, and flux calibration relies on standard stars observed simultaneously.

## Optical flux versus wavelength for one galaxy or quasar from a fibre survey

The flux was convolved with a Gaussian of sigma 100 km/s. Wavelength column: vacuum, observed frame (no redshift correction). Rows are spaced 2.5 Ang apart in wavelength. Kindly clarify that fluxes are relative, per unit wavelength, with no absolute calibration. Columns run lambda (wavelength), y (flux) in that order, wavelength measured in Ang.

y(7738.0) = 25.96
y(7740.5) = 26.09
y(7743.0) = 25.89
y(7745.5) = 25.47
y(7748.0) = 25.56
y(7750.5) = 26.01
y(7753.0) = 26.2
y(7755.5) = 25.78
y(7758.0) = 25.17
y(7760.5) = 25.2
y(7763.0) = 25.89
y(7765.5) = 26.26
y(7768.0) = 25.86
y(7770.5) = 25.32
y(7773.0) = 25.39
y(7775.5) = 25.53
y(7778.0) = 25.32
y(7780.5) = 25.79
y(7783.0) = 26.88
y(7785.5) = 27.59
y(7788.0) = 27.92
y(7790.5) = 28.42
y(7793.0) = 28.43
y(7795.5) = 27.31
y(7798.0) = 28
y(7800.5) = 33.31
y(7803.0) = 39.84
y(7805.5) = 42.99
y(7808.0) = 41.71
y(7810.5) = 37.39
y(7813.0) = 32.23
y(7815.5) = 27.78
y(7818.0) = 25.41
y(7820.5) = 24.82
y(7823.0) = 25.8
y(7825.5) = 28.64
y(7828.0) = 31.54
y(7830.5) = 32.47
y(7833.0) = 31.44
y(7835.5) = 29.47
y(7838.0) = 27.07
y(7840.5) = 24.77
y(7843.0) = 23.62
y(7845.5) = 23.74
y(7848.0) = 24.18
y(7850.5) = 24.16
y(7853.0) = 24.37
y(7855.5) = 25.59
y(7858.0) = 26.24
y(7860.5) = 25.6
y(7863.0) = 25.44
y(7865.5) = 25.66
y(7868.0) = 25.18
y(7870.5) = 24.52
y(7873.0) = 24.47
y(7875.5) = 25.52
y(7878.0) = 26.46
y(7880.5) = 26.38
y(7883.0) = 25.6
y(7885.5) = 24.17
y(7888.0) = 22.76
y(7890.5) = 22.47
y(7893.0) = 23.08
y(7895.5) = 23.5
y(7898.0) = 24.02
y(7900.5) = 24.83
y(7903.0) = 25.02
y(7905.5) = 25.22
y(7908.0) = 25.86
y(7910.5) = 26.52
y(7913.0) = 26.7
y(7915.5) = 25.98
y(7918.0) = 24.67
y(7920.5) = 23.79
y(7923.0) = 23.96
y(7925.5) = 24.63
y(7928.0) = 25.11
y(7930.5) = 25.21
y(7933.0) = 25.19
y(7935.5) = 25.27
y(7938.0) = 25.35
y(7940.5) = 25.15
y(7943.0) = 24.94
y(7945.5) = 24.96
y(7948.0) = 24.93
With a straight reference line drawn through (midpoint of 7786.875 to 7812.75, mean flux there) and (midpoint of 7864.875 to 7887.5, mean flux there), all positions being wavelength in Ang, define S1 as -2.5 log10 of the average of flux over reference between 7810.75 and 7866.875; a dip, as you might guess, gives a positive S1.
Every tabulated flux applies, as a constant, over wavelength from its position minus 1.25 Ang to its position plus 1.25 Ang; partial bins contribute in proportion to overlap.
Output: 0.088 mag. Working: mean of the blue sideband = 33.5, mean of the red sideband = 25.2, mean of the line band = 27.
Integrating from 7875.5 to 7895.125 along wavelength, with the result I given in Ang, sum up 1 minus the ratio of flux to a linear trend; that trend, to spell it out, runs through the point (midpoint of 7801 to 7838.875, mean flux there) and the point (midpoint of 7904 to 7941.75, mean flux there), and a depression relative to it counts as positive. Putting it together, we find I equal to 2.3 Ang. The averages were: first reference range 32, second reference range 25.2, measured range 24.4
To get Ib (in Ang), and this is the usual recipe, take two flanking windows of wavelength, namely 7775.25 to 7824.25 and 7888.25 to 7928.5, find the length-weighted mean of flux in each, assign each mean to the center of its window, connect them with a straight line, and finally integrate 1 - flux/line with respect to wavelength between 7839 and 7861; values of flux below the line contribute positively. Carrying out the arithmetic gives 2.34 Ang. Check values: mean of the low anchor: 30.2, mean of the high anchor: 24.7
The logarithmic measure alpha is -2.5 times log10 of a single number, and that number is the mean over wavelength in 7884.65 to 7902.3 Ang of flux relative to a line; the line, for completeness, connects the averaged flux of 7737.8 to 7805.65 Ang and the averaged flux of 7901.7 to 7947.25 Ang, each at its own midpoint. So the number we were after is 0.091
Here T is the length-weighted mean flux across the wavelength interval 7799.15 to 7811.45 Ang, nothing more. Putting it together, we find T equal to 39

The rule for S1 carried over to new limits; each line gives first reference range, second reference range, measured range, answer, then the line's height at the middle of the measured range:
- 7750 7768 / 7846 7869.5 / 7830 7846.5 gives -0.09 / 25.2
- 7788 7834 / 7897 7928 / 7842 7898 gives 0.13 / 27.8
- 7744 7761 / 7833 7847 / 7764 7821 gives -0.14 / 25.9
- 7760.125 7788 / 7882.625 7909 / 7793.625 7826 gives -0.25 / 25.5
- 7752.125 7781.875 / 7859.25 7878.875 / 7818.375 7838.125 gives -0.14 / 25.5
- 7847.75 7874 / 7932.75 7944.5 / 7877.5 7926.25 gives 0.02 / 25.1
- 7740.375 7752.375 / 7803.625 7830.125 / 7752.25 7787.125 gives 0.08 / 27.9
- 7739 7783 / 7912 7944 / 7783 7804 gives -0.17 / 25.6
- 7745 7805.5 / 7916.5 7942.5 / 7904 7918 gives -0.03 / 25.2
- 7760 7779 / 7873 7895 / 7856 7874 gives -0.03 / 24.7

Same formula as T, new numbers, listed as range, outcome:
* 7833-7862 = 25.6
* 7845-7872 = 25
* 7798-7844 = 31.1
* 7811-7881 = 26.6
